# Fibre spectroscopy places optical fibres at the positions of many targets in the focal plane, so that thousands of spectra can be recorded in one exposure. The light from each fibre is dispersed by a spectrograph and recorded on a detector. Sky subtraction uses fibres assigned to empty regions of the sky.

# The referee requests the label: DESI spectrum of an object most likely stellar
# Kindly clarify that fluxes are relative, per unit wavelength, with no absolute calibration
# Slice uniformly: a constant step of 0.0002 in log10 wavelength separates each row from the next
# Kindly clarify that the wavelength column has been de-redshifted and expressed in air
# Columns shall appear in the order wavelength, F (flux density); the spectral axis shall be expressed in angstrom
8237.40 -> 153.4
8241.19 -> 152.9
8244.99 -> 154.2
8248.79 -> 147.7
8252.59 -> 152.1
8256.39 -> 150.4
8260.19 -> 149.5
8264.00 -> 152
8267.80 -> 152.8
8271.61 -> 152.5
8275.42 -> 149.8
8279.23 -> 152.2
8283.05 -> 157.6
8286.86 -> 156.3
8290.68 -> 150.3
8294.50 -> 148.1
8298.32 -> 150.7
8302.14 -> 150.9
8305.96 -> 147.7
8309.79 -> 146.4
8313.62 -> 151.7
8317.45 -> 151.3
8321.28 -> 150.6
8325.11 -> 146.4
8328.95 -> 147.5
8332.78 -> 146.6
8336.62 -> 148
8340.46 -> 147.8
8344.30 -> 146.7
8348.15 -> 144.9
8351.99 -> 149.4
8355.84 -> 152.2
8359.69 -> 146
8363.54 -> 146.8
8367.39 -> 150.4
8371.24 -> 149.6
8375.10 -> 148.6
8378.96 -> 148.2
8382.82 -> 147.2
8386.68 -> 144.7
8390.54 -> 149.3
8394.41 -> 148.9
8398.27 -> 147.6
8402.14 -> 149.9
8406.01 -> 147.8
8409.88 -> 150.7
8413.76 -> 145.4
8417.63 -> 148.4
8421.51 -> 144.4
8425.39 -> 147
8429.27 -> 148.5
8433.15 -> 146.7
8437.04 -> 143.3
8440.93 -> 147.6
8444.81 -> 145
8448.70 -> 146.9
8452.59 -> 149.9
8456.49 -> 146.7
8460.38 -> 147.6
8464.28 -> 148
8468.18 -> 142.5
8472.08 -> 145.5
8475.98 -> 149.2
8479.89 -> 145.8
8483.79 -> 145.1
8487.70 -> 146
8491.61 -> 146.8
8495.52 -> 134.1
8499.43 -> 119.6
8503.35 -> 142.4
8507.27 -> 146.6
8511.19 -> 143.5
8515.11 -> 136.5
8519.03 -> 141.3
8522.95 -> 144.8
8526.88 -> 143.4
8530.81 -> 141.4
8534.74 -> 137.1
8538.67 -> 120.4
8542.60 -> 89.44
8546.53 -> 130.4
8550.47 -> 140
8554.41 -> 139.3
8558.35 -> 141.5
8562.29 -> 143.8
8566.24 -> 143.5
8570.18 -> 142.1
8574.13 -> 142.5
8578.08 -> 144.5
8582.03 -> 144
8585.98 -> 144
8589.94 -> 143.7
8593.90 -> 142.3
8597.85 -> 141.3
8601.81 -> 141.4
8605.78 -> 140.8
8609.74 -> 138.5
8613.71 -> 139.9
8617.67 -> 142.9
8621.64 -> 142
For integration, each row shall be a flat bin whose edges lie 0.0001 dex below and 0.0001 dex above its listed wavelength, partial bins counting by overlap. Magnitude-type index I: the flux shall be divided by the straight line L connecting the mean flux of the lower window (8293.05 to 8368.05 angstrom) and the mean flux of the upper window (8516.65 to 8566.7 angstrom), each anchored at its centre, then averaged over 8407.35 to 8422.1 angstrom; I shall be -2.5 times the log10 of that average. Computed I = -0.033 mag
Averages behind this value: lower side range 148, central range 147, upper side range 135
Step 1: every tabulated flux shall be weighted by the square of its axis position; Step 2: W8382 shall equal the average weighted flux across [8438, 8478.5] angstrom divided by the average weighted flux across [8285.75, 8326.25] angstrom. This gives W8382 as 1.01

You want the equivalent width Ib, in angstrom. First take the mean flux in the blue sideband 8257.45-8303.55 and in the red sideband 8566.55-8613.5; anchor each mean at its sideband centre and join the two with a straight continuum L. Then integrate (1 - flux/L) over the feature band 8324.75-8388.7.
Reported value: 0.8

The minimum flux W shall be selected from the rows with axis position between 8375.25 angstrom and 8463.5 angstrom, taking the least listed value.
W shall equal 143.3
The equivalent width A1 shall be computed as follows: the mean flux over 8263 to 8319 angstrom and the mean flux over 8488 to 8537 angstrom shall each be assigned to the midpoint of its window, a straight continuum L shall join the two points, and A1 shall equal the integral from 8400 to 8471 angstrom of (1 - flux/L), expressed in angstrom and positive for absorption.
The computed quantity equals -1.5 angstrom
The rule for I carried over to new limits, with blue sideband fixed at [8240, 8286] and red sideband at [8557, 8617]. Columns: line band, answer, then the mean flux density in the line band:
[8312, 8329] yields 0.00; 150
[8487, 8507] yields 0.05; 138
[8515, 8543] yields 0.08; 134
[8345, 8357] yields 0.01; 148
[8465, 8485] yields 0.00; 146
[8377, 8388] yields 0.01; 147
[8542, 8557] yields 0.12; 129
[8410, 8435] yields 0.00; 147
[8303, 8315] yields 0.01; 149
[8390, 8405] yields -0.01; 149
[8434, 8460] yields 0.00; 147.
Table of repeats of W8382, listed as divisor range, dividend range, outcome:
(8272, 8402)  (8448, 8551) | 0.97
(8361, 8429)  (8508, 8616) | 0.98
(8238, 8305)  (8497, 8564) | 0.95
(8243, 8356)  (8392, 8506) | 1.00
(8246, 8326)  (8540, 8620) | 0.99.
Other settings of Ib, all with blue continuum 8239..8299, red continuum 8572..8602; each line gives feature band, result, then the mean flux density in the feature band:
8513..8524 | 0.3 angstrom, 141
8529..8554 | 3.0 angstrom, 127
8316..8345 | 0.4 angstrom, 148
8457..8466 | -0.1 angstrom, 148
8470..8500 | 0.7 angstrom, 143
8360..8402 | 0.2 angstrom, 148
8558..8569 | 0.0 angstrom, 143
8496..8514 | 1.0 angstrom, 138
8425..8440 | 0.1 angstrom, 146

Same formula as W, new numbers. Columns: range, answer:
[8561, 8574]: 142.1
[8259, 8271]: 149.5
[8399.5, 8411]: 147.8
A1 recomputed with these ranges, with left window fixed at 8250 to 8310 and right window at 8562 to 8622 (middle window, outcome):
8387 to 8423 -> -0.1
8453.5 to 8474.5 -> 0.0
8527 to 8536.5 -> 0.3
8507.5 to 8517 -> 0.2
